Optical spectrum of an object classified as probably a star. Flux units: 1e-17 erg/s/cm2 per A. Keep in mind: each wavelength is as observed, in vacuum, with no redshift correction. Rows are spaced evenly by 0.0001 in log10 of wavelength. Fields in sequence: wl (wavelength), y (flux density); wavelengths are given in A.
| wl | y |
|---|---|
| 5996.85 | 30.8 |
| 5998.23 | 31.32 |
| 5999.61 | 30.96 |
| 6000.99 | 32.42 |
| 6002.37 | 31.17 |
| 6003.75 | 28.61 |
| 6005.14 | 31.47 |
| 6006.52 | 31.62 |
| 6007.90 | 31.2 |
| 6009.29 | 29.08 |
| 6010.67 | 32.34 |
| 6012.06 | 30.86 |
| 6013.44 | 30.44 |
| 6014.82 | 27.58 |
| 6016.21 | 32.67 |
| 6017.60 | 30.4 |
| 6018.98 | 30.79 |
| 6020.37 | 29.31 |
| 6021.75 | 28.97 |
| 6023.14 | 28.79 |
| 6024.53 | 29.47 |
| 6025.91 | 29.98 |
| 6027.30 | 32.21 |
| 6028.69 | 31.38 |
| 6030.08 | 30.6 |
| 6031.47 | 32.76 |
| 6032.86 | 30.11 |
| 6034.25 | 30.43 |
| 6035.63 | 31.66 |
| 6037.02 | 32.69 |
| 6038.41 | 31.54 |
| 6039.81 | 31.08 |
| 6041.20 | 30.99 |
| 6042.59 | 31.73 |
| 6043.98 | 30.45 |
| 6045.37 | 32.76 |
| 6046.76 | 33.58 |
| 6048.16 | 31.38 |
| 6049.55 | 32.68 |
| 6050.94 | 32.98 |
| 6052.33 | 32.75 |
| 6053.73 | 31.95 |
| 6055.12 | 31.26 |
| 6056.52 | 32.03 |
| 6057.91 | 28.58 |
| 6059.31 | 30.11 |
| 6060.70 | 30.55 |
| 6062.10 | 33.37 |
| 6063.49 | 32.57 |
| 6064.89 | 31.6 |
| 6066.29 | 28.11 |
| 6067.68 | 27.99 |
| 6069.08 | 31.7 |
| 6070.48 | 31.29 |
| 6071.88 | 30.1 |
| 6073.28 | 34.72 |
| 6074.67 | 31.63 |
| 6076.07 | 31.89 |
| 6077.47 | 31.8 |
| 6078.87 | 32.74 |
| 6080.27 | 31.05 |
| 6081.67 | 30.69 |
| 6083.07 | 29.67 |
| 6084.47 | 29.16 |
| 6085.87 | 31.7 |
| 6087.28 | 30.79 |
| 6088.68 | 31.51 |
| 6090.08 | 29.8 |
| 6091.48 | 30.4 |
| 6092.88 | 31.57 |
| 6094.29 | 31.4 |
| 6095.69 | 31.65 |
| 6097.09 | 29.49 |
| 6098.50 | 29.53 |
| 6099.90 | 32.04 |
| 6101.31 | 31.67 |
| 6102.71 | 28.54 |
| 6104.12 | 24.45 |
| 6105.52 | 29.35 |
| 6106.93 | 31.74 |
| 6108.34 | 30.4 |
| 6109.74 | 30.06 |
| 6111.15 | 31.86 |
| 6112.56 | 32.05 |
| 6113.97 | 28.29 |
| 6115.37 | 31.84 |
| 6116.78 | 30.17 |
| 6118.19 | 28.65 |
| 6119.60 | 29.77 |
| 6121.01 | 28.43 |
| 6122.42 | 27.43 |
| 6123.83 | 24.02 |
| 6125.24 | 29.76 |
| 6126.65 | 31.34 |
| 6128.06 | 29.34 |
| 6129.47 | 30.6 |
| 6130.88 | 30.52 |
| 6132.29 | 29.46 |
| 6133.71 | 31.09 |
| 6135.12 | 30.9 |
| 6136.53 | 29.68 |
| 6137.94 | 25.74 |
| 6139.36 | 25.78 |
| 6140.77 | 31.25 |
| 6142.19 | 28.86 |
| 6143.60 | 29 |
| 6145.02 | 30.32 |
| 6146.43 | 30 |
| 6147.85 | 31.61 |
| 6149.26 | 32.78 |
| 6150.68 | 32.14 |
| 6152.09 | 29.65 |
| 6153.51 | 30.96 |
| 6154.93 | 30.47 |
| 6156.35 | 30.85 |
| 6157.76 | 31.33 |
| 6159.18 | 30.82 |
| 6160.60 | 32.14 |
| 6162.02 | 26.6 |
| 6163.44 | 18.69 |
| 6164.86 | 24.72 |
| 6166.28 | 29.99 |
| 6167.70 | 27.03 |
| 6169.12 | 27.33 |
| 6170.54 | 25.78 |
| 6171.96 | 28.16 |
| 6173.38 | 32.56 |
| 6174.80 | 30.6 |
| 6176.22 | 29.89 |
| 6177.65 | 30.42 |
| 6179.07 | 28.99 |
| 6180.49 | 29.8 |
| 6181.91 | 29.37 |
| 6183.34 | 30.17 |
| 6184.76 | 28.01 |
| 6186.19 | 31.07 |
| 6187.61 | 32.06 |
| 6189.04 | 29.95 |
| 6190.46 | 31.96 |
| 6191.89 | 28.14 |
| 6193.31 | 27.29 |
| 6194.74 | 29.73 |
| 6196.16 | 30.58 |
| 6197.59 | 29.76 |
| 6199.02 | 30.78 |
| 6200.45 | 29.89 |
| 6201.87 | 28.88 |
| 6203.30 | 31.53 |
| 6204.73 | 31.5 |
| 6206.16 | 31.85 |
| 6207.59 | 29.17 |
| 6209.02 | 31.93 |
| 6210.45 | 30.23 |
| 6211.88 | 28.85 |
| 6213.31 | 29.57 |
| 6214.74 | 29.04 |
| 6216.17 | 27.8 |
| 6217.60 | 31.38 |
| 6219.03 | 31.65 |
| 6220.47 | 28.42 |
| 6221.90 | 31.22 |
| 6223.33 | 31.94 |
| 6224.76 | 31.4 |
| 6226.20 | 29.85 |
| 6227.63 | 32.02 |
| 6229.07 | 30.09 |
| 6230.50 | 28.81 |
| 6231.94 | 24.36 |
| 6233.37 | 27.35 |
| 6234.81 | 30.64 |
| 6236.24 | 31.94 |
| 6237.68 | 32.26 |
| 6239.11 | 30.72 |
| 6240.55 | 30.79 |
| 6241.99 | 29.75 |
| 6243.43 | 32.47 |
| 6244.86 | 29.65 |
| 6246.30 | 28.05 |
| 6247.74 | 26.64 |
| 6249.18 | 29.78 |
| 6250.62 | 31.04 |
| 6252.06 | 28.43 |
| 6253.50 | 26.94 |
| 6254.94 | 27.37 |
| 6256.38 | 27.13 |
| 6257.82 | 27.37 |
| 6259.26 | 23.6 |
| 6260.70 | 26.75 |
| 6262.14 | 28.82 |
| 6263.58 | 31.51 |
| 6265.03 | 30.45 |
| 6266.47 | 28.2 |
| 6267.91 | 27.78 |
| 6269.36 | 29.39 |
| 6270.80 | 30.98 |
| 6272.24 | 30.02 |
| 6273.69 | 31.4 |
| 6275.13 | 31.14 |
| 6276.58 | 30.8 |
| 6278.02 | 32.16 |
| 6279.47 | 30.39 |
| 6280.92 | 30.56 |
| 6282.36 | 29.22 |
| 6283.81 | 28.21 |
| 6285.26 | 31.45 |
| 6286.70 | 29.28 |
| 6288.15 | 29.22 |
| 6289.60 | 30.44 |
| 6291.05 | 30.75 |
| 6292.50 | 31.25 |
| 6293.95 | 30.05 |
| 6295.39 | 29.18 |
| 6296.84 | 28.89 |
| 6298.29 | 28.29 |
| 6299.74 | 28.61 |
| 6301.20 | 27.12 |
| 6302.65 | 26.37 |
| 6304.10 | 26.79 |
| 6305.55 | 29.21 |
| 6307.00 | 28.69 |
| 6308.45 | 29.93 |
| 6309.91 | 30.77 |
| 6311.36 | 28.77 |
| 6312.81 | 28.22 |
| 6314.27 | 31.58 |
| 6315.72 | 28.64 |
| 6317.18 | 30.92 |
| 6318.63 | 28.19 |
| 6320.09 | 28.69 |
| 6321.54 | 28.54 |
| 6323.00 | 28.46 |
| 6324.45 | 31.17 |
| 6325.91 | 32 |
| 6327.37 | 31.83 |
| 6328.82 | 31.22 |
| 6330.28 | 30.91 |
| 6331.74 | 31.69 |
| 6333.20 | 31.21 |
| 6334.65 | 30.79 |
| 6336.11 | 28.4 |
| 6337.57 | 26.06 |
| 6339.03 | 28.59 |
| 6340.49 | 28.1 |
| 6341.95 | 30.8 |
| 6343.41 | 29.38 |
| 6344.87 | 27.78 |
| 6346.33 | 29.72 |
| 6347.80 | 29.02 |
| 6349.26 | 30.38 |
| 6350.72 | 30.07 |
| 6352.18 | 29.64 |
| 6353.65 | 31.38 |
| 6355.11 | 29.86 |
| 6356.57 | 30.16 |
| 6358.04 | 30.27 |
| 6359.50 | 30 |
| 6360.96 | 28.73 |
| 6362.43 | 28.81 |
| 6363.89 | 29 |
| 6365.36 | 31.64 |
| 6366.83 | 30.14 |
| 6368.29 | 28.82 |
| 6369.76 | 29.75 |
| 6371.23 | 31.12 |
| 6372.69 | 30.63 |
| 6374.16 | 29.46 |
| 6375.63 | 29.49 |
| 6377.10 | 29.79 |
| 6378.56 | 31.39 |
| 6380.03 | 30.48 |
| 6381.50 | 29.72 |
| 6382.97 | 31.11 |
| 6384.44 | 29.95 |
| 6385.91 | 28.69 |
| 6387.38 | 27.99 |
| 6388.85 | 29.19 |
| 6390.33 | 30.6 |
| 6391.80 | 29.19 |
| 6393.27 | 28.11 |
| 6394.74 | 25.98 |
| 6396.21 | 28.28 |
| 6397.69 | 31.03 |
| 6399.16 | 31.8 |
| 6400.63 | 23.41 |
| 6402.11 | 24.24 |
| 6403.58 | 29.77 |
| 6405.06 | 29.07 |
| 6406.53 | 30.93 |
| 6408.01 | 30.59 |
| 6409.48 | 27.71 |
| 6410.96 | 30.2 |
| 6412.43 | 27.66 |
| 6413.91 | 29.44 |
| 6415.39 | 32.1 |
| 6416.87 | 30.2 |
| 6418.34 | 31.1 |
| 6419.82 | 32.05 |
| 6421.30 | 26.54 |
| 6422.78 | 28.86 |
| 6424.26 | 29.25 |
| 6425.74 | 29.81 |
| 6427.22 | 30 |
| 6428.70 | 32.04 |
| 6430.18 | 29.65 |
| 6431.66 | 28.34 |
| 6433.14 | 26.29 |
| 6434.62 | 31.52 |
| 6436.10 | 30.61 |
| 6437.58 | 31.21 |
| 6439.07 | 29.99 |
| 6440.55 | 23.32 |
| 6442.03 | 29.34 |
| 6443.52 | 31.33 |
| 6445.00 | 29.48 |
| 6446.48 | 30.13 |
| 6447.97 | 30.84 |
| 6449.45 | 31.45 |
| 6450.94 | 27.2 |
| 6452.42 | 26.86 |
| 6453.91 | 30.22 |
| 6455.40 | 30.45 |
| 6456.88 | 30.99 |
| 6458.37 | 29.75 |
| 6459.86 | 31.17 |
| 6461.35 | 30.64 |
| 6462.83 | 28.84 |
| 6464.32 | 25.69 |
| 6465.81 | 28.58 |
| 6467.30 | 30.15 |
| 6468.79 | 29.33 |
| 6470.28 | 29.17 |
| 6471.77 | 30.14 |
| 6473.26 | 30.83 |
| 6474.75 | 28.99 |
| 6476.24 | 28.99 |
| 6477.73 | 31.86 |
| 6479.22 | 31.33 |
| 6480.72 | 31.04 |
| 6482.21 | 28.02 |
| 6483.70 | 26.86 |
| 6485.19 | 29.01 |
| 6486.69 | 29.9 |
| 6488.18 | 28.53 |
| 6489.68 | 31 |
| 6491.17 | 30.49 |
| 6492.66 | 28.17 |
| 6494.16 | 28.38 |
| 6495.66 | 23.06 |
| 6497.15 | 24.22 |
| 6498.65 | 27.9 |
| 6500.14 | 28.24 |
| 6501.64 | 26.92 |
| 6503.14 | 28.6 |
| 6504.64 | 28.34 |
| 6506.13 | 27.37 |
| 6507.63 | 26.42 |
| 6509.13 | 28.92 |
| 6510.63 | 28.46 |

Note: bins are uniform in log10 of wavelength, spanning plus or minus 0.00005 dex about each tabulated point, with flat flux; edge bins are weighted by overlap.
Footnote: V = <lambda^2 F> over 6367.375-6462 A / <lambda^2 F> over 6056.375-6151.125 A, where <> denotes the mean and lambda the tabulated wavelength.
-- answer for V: 1.08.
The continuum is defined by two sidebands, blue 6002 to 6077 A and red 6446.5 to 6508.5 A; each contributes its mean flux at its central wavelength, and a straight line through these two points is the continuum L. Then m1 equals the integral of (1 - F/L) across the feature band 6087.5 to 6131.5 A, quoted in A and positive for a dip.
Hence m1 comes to 1.1 A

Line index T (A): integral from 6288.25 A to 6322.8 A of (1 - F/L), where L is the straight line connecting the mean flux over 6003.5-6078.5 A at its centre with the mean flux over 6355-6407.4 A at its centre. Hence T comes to 0.8 A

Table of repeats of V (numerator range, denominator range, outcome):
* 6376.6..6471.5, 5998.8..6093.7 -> 1.07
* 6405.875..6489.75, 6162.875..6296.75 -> 1.07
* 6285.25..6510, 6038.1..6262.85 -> 1.06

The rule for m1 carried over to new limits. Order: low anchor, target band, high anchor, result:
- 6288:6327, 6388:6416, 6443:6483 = 0.65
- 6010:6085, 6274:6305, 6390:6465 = 0.43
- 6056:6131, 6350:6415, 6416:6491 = 0.65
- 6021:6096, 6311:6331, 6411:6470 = 0.07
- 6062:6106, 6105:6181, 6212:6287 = 2.14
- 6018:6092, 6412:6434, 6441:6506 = -0.20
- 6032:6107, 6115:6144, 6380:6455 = 1.47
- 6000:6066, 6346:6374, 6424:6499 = -0.23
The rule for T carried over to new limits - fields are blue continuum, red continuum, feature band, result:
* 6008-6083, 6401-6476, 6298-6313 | 0.8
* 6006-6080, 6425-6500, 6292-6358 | 0.8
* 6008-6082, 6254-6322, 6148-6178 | 1.0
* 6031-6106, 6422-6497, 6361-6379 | -0.1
